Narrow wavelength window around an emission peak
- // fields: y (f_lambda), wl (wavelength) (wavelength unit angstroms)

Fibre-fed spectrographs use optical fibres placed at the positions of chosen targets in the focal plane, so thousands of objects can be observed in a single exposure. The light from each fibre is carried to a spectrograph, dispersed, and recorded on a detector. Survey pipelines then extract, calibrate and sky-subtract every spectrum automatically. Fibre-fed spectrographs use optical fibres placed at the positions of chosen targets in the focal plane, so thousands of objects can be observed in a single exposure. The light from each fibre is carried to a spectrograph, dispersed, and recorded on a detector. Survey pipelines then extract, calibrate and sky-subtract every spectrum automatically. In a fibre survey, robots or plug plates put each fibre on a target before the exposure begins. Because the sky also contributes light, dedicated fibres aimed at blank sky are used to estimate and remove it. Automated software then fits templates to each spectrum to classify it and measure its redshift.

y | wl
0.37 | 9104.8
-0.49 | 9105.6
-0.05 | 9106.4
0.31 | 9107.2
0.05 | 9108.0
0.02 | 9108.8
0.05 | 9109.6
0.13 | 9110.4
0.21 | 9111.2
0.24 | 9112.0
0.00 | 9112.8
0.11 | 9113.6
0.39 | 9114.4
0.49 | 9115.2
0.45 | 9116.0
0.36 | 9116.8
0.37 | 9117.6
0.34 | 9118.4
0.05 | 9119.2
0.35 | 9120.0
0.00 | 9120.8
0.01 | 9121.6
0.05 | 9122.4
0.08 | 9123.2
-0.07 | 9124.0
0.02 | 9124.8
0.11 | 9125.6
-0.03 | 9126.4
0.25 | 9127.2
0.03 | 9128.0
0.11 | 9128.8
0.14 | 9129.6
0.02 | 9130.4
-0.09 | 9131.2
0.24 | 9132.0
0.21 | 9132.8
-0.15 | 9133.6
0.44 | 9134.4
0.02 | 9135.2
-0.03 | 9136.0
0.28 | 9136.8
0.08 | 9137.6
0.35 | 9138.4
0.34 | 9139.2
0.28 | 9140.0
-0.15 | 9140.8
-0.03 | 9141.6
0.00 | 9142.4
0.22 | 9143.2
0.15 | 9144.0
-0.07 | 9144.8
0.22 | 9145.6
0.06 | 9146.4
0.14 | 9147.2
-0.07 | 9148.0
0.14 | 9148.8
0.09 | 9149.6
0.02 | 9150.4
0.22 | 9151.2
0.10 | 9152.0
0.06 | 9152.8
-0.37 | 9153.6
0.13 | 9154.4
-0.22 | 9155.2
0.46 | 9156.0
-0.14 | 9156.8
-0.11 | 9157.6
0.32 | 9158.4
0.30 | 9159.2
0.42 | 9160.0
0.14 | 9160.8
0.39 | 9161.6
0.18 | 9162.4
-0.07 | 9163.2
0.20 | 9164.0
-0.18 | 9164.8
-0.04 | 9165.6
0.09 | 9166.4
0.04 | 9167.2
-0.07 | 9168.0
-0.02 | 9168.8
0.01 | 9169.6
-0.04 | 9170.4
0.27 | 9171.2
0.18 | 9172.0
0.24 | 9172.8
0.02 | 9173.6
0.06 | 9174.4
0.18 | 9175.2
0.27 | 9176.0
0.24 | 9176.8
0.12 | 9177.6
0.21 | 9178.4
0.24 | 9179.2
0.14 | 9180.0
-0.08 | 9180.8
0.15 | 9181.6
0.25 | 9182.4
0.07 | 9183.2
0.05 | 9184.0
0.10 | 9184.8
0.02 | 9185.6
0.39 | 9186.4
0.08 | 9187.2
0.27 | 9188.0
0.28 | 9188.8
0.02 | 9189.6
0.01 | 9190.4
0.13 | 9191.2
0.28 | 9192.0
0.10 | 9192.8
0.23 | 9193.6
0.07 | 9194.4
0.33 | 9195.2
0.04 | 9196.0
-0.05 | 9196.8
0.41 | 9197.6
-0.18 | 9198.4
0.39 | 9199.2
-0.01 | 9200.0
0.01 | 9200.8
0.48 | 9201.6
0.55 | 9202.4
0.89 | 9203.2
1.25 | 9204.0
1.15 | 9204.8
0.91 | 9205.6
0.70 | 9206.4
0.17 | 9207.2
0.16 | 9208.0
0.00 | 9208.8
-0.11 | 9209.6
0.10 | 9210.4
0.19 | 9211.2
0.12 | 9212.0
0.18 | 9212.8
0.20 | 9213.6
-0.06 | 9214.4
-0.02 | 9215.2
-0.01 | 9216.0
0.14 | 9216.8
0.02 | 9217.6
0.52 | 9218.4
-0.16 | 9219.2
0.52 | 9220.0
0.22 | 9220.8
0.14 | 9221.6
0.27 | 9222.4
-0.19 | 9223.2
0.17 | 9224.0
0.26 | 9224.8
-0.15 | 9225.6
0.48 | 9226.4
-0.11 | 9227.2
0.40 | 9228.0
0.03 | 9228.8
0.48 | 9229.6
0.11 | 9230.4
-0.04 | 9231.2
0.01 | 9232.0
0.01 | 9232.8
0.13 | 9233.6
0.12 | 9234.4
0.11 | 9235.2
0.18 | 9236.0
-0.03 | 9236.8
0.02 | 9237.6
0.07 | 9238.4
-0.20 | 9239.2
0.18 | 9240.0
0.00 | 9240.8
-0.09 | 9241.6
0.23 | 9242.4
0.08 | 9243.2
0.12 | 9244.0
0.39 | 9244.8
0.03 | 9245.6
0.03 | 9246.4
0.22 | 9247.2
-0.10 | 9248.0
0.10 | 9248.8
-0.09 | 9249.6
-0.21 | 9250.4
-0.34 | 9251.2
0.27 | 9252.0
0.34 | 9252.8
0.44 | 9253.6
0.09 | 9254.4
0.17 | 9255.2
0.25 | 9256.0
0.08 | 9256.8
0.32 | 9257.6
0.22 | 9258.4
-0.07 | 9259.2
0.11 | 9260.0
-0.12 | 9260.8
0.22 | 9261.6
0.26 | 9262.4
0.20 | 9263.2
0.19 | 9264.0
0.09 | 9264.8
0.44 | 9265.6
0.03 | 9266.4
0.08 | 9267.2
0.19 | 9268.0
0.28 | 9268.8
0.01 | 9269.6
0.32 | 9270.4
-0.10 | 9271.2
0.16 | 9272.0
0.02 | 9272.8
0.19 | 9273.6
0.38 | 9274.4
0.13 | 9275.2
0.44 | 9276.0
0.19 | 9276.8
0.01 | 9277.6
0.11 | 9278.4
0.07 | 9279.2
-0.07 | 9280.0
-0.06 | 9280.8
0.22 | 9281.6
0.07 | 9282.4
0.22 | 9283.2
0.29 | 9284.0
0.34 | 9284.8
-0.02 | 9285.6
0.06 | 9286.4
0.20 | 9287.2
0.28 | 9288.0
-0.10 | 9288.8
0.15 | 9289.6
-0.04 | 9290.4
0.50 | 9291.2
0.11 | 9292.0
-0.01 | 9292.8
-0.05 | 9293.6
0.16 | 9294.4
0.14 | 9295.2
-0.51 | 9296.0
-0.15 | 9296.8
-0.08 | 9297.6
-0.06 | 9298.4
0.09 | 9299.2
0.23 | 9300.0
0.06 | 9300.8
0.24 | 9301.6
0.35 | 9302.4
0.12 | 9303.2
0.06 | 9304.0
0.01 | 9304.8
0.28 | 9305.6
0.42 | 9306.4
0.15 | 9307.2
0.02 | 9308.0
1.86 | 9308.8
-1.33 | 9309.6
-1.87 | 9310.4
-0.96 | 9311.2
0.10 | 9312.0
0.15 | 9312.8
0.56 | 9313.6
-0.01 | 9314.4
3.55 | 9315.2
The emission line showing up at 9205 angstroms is [O III]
